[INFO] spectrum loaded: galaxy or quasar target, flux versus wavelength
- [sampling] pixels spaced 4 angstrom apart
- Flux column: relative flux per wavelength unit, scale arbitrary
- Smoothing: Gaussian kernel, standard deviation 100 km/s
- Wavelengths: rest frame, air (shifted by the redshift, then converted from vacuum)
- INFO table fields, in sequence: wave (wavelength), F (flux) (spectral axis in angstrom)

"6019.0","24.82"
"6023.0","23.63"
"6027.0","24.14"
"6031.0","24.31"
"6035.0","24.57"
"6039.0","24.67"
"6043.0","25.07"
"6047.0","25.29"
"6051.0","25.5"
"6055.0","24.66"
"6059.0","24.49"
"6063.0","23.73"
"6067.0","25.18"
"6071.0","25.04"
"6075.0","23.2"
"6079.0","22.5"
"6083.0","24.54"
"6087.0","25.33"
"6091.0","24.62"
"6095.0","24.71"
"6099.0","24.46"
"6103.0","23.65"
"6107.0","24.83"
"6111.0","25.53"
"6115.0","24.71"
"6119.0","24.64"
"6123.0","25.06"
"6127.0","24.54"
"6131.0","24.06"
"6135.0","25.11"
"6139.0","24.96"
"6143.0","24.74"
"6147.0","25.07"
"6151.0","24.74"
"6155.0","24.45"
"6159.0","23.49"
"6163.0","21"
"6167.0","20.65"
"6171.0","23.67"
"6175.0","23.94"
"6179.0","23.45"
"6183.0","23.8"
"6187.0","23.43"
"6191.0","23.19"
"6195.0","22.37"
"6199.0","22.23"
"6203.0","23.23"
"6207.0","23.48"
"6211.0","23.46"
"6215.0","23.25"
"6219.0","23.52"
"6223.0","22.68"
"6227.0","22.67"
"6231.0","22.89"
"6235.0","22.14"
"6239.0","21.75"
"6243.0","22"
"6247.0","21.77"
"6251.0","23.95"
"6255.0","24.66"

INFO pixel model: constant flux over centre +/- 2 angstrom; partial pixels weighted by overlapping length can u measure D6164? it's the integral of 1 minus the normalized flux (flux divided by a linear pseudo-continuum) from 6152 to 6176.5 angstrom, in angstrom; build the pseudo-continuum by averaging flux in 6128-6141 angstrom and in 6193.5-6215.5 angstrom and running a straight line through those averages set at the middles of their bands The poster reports 1.1 angstrom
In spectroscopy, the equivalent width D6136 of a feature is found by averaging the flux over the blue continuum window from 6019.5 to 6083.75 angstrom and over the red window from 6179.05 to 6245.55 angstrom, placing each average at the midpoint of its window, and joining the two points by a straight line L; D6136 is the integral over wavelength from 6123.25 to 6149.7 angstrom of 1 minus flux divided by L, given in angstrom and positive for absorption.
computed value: -1.3 angstrom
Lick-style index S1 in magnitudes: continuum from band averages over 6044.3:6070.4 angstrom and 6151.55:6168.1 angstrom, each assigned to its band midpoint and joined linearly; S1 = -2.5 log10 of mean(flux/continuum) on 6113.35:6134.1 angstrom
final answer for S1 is -0.05 mag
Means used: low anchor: 24.8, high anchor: 22.7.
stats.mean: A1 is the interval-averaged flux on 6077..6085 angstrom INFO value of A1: 23.5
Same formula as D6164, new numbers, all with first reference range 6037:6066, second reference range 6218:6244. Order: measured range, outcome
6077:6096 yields 0.0 angstrom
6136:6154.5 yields -1.0 angstrom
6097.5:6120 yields -0.5 angstrom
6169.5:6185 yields -0.4 angstrom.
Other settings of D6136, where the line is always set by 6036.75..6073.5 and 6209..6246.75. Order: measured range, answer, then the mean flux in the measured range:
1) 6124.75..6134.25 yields -0.2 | 24.4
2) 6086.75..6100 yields -0.2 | 24.7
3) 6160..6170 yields 0.9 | 21.4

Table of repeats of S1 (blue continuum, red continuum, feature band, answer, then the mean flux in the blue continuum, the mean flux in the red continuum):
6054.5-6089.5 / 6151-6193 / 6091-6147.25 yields -0.04 mag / 24.3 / 23.2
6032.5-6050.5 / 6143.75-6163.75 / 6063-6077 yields 0.01 mag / 24.9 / 24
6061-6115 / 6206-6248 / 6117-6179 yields -0.01 mag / 24.4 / 22.7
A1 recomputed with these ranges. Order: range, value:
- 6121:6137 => 24.7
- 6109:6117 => 25.1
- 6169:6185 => 23.7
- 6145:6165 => 23.8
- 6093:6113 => 24.6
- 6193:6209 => 22.8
